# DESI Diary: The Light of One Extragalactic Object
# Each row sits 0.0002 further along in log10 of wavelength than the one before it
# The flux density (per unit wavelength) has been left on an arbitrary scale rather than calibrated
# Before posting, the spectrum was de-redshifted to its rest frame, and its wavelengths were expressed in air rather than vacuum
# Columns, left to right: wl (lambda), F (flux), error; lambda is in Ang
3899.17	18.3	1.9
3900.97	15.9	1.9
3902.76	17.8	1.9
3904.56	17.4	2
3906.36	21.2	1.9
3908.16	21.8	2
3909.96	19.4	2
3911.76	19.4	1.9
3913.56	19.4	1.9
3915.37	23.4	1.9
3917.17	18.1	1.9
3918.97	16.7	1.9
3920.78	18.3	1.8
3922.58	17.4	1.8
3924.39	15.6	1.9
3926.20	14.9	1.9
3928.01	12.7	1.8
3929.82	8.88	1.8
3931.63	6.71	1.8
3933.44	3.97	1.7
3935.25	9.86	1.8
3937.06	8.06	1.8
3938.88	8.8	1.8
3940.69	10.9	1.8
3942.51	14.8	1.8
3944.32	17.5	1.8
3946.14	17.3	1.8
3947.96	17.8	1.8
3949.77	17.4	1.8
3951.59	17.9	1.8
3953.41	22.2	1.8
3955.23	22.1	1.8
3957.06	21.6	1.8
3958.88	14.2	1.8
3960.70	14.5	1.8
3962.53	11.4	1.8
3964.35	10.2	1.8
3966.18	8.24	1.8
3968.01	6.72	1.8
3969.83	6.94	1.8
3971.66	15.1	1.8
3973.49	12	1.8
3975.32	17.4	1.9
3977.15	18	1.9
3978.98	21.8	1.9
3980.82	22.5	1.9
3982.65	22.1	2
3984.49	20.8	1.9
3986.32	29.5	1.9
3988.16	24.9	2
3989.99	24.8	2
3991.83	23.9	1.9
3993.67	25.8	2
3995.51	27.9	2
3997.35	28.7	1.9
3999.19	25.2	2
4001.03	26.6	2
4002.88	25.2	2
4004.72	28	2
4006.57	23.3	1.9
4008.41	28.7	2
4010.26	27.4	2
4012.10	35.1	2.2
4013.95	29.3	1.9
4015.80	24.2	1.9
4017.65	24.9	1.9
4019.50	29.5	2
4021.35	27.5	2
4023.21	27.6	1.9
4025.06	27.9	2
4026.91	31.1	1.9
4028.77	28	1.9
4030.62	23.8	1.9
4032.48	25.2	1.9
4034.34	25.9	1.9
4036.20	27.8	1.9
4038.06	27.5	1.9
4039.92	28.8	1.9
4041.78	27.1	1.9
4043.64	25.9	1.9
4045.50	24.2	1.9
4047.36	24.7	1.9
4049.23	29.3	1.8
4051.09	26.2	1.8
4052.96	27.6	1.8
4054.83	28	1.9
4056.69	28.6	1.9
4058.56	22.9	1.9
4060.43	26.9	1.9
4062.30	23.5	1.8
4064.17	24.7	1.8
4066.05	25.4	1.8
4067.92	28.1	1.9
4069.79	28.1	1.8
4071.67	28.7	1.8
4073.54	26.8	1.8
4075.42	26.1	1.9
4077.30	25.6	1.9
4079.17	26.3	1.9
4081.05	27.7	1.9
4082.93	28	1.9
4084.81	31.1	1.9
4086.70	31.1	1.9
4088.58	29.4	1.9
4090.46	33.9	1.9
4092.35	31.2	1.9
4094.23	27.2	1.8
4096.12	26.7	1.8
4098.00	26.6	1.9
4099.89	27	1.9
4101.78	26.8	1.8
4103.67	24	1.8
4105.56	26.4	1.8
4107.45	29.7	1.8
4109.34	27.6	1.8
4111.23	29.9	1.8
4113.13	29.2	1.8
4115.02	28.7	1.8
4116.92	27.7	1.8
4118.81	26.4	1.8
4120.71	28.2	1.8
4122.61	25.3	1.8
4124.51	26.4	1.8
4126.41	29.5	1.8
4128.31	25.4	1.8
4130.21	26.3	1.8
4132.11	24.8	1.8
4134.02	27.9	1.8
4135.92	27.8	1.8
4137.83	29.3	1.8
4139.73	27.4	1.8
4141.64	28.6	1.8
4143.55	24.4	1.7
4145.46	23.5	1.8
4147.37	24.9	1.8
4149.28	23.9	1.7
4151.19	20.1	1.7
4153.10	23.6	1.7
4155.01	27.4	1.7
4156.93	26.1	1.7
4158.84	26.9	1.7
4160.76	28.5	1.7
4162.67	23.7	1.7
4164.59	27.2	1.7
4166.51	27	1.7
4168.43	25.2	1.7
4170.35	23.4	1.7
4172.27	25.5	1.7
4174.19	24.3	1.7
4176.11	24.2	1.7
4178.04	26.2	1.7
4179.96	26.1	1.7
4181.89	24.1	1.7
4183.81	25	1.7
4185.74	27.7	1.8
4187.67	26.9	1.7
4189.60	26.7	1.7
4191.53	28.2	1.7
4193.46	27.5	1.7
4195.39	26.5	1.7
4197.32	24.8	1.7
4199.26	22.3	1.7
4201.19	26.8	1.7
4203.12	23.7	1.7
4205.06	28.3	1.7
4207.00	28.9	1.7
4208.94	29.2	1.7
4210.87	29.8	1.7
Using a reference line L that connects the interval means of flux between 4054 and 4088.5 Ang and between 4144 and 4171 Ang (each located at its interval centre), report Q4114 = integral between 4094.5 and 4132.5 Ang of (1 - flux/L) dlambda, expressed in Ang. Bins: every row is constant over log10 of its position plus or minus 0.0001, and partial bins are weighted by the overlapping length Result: -1.5 Ang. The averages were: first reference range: 27.1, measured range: 27.2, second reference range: 25.1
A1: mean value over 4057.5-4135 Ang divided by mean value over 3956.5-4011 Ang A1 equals 1.34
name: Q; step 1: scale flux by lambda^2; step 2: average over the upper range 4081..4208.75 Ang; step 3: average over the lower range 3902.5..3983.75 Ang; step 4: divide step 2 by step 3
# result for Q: 1.90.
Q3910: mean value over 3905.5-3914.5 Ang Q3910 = 20.2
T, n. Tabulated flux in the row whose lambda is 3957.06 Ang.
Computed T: 21.6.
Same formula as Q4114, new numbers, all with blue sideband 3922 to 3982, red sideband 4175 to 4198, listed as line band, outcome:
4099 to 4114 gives -3.7 Ang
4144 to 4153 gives 0.4 Ang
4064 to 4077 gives -4.3 Ang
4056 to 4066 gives -2.8 Ang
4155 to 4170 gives -0.8 Ang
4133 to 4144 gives -1.9 Ang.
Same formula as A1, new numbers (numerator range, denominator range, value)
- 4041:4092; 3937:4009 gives 1.43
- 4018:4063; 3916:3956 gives 1.86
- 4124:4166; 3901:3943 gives 1.74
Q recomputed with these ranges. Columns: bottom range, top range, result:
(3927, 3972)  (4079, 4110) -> 2.34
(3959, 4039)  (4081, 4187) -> 1.24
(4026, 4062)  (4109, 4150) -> 1.05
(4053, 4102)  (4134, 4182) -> 0.97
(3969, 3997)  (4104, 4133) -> 1.39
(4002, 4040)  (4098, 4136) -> 1.04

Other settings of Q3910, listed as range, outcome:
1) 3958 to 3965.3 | 12.5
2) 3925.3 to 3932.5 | 10.8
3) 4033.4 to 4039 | 27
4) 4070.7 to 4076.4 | 27.2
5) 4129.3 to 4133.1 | 25.5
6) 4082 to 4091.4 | 30.7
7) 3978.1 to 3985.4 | 21.8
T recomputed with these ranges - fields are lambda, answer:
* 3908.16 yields 21.8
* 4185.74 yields 27.7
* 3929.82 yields 8.88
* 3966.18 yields 8.24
